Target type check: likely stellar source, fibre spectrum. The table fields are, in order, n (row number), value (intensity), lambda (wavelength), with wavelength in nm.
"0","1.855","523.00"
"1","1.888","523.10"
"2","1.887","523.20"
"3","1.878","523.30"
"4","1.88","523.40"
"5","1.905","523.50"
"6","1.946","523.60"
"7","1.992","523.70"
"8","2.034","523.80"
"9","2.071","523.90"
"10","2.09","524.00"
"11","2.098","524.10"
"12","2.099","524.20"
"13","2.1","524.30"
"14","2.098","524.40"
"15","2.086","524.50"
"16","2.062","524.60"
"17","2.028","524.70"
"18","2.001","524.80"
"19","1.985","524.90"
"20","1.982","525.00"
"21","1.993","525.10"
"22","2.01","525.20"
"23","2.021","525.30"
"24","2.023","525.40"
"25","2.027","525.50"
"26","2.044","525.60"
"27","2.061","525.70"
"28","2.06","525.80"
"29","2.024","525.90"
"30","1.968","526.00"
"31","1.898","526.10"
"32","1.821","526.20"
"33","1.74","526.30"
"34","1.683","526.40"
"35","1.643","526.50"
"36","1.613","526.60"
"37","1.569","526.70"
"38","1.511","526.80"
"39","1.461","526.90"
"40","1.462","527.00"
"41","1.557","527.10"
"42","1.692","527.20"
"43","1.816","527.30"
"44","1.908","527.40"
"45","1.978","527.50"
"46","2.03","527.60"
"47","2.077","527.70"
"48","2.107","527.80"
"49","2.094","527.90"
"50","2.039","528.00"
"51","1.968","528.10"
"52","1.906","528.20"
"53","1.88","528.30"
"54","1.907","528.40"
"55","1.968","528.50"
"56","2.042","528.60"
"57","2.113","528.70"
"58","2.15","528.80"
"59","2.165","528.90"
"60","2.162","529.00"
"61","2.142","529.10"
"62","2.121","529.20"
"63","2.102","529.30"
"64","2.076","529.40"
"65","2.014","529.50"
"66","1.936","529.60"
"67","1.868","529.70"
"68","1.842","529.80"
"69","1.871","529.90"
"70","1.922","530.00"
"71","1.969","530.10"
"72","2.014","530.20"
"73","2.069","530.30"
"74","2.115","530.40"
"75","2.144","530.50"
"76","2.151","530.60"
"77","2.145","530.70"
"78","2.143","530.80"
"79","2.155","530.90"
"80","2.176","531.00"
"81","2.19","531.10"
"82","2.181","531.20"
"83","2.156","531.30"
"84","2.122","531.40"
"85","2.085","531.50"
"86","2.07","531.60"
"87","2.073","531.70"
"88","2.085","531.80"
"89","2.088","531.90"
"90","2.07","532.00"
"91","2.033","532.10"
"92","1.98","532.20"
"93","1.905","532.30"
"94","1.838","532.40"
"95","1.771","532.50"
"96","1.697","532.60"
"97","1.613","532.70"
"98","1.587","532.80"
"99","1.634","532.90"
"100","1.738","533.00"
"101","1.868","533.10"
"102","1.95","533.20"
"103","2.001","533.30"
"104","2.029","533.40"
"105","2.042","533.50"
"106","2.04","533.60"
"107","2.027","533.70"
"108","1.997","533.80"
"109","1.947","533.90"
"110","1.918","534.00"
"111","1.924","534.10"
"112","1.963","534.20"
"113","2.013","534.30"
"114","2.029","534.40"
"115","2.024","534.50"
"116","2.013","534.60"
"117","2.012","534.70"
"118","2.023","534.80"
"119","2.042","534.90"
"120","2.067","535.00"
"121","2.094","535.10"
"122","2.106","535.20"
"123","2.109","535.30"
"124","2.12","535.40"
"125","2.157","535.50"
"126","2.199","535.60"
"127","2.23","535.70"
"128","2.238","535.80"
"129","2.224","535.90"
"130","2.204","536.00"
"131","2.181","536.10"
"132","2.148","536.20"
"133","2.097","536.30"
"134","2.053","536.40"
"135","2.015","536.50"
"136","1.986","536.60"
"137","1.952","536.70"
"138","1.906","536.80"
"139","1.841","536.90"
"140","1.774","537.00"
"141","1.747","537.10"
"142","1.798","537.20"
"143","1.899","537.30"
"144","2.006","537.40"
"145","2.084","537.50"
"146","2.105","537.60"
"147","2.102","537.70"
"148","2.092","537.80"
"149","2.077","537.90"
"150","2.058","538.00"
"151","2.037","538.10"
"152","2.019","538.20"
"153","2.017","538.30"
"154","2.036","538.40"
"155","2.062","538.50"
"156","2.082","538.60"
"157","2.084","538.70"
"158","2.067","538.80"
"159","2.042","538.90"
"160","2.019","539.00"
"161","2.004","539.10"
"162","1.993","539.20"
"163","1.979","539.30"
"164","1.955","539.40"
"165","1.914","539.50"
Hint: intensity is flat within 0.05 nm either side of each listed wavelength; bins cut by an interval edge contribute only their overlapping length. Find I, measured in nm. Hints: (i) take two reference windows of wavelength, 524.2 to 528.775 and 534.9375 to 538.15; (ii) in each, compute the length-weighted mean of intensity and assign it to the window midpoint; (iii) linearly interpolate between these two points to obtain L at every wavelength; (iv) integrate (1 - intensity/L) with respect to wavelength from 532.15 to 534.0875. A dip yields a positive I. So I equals 0.128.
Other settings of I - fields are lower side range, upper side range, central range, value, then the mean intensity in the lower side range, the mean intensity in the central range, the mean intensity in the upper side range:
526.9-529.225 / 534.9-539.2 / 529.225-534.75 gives 0.019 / 1.96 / 1.99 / 2.05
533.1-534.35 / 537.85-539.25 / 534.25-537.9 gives -0.065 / 1.98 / 2.05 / 2.04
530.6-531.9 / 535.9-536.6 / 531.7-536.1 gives 0.264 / 2.13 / 1.99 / 2.11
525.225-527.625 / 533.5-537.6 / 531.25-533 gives 0.023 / 1.82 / 1.92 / 2.03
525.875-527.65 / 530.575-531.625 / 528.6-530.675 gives -0.044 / 1.74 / 2.05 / 2.14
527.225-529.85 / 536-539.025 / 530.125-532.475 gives -0.079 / 2.01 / 2.08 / 2.02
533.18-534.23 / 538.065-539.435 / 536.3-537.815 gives 0.042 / 1.99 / 1.96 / 2.03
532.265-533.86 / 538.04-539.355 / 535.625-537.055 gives -0.075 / 1.86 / 2.06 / 2.03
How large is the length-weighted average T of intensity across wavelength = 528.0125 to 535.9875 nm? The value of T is 2.02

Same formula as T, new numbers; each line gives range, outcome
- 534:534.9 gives 2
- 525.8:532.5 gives 1.97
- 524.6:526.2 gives 2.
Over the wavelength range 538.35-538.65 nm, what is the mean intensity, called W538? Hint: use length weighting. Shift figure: 2.06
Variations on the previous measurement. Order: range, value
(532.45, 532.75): 1.69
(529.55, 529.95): 1.88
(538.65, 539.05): 2.05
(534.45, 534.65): 2.02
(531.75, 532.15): 2.07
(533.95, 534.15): 1.92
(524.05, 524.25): 2.1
